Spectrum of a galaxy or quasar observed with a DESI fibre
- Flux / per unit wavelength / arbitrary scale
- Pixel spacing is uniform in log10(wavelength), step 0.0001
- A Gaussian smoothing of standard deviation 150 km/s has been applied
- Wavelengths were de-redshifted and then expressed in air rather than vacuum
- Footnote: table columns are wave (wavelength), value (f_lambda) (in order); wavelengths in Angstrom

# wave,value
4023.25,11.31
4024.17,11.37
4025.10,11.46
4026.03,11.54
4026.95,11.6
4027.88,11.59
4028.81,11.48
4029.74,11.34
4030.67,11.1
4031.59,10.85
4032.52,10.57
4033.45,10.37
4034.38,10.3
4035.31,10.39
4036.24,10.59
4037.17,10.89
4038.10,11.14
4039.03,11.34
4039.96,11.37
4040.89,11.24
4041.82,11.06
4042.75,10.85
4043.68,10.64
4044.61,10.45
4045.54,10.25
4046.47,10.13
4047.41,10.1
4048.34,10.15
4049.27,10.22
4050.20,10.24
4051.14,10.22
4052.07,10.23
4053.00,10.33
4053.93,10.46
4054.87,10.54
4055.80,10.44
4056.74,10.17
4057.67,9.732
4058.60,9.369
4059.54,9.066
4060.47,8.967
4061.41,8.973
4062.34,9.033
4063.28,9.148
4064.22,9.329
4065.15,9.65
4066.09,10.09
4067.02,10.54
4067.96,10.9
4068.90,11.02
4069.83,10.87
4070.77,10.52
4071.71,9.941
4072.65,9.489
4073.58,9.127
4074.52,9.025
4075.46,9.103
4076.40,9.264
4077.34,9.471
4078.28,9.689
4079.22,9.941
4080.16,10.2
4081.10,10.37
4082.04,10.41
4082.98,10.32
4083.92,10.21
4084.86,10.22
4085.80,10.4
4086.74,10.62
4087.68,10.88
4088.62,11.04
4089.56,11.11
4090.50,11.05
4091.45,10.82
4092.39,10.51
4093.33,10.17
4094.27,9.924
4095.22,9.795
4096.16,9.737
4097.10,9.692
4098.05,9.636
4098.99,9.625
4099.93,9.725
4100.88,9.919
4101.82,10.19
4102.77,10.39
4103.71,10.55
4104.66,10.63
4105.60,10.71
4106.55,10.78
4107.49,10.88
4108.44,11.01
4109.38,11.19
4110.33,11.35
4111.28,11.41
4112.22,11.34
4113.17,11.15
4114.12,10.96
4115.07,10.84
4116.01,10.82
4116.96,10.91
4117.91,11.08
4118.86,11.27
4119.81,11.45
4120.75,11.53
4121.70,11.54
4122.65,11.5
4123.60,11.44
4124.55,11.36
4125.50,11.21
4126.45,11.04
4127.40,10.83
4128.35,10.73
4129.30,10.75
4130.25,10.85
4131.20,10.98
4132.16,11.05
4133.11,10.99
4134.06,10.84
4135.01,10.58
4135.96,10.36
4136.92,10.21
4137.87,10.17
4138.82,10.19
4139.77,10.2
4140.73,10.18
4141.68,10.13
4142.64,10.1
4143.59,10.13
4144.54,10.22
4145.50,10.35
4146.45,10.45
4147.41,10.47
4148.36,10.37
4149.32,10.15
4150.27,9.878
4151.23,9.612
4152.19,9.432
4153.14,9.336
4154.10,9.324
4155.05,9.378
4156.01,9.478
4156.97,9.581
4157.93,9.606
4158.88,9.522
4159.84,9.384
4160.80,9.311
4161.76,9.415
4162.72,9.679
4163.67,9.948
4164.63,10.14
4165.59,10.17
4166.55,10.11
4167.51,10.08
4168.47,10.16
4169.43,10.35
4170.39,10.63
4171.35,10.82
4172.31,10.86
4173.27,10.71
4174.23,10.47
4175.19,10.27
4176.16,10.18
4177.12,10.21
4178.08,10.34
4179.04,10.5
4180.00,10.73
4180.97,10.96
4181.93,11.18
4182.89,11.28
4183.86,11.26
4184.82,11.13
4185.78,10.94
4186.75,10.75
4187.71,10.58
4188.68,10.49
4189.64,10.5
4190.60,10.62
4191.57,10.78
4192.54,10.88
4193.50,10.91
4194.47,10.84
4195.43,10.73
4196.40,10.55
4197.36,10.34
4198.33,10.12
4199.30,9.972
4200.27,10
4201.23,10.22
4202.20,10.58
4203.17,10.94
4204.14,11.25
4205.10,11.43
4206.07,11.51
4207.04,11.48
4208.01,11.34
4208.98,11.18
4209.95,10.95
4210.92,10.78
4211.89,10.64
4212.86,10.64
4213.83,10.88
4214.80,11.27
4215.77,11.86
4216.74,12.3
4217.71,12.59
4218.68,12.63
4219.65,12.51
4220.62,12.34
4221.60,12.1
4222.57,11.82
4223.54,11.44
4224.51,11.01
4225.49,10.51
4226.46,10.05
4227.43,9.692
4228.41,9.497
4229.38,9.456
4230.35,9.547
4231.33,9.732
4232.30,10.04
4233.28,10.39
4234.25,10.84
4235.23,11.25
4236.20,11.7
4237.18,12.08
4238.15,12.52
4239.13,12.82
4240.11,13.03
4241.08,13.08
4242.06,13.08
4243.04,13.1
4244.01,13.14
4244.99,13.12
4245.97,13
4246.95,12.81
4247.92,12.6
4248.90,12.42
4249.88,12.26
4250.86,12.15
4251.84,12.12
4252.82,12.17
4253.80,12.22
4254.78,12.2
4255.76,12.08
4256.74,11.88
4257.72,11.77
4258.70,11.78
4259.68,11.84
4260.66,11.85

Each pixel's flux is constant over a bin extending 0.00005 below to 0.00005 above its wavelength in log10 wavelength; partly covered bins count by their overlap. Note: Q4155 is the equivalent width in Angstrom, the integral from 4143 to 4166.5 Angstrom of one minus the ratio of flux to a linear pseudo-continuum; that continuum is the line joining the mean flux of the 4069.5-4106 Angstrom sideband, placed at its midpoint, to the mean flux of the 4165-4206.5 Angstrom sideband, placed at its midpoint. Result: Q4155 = 1.5 Angstrom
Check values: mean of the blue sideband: 10.1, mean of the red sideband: 10.6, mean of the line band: 9.81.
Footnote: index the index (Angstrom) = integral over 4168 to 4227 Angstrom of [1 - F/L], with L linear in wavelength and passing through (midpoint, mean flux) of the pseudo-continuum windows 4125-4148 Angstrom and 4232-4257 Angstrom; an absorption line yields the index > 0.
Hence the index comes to 2.9 Angstrom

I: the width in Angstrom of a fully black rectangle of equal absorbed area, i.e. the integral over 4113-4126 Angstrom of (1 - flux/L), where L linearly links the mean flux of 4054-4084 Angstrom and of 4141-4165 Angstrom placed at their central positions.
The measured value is -1.8 Angstrom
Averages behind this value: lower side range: 9.84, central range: 11.2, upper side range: 9.82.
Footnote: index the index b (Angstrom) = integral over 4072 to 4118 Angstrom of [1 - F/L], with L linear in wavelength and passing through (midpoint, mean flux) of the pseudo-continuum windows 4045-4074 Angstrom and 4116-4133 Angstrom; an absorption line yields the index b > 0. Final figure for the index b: 1.1 Angstrom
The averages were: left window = 9.98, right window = 11.1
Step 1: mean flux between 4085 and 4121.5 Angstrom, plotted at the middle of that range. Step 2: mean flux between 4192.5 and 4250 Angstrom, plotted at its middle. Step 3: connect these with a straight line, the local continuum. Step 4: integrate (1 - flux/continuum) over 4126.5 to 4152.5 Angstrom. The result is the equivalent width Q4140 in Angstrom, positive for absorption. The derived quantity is 1.2 Angstrom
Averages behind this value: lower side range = 10.7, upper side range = 11.4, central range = 10.4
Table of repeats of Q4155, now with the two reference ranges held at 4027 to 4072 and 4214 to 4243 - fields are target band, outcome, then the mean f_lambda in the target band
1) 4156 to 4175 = 1.8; 10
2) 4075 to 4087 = 0.6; 10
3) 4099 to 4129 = -0.5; 10.9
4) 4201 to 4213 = 0.3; 11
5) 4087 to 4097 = 0.2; 10.5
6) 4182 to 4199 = 0.7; 10.7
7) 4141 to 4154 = 1.1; 10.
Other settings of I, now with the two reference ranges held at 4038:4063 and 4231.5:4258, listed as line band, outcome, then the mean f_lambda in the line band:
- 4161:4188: 2.4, 10.5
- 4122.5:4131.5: 0.0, 11.1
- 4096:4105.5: 0.6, 10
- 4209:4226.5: 0.6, 11.5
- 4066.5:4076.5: 0.4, 10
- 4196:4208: 1.1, 10.7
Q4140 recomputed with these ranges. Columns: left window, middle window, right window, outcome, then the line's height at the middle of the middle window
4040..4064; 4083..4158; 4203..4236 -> -0.2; 10.5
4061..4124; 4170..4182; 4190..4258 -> 0.5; 11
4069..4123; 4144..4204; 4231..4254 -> 5.7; 11.4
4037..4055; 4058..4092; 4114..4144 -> 2.1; 10.7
